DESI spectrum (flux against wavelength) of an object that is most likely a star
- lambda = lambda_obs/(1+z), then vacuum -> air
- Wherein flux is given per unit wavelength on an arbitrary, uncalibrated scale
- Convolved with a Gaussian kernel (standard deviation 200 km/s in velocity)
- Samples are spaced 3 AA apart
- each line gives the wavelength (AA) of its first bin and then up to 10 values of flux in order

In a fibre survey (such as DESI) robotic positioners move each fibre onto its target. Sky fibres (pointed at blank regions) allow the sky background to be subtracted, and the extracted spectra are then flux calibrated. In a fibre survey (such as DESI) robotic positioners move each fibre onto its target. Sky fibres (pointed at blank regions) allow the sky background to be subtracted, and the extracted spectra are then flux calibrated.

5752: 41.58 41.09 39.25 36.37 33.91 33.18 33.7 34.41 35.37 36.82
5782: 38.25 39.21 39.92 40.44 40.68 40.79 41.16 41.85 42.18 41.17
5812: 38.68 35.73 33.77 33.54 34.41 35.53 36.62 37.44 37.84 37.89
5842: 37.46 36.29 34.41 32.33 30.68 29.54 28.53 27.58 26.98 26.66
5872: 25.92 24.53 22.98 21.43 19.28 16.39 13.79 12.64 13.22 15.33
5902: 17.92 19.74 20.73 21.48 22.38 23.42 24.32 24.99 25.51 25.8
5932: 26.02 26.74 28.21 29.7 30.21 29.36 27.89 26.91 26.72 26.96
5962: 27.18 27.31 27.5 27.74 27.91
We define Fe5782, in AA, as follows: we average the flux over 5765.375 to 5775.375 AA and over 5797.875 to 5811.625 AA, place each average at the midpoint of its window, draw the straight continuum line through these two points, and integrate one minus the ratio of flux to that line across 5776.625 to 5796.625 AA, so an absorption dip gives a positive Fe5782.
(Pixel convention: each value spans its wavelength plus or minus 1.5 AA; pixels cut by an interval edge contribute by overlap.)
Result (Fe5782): -0.9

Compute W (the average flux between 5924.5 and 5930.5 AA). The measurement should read 25.7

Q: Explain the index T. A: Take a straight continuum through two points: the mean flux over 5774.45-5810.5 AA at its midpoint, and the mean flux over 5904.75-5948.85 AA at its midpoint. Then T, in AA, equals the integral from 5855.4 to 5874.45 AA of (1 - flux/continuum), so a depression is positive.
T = 2.8 AA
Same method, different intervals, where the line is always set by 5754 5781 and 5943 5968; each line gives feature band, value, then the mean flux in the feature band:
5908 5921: 3.1 AA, 22.6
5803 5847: -4.9 AA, 37.2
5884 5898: 7.3 AA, 14.6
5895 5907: 5.3 AA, 16.9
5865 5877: 2.1 AA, 25.9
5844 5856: -0.3 AA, 33.1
